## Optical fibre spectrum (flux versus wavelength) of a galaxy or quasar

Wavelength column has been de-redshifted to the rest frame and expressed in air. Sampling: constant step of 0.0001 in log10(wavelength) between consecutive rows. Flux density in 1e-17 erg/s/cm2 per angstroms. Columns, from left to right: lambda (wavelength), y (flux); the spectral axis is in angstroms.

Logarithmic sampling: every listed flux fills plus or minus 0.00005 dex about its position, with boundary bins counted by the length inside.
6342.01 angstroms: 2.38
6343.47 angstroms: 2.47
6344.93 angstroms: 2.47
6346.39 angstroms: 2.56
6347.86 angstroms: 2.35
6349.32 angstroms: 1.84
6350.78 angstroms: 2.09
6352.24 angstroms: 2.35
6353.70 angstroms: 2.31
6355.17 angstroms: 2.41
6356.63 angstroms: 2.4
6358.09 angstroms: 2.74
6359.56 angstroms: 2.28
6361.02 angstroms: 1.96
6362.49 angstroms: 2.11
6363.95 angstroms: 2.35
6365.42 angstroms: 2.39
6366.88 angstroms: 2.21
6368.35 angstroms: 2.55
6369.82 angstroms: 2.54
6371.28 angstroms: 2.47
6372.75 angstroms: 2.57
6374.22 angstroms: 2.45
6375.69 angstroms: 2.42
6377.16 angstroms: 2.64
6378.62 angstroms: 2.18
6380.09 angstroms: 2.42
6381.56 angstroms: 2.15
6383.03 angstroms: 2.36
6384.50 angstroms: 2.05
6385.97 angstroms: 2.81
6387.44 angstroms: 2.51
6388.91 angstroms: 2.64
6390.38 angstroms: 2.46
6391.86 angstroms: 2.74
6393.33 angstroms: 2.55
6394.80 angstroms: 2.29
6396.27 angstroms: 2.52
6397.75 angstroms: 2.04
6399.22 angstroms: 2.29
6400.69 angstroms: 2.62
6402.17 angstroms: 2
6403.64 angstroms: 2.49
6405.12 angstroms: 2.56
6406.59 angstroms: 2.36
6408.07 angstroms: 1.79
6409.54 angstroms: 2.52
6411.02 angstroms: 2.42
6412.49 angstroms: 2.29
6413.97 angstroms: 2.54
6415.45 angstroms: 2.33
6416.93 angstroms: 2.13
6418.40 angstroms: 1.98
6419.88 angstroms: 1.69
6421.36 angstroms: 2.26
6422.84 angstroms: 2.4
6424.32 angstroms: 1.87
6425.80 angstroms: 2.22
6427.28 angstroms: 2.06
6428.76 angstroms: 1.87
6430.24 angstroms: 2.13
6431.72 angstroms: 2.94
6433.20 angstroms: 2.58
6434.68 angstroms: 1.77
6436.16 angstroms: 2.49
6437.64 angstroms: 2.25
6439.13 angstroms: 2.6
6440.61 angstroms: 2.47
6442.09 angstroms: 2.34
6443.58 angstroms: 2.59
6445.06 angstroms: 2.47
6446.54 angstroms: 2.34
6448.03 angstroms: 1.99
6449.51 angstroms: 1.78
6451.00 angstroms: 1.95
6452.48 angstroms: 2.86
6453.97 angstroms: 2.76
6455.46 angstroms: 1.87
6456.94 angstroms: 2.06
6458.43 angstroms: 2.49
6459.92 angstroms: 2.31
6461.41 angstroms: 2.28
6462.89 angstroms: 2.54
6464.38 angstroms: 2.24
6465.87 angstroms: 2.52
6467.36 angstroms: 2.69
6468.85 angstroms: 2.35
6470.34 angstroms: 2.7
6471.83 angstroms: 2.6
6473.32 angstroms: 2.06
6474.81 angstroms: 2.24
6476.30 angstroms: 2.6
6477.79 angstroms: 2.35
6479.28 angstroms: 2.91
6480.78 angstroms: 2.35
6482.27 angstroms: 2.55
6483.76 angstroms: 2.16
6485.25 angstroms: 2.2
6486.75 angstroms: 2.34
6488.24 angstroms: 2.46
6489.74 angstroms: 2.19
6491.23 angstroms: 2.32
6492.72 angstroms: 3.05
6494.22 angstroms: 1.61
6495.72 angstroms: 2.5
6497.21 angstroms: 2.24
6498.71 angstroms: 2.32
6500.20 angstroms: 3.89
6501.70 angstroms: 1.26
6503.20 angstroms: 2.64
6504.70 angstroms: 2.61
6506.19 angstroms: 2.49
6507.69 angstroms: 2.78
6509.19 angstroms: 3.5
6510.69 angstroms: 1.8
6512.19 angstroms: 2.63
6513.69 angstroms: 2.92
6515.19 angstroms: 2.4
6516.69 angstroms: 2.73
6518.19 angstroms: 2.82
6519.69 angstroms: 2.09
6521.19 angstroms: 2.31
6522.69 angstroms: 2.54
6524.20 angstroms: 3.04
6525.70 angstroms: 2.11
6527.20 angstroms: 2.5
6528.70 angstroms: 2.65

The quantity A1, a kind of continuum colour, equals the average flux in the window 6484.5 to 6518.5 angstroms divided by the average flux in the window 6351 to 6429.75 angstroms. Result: 1.1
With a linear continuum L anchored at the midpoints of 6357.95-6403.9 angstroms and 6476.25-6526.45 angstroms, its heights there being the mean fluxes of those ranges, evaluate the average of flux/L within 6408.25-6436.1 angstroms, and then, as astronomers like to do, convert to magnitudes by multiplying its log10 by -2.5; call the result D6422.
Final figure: 0.10 mag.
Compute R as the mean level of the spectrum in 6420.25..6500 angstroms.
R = 2.35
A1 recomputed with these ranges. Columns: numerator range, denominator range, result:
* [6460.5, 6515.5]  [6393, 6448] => 1.08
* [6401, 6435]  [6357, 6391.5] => 0.93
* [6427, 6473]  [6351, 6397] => 0.98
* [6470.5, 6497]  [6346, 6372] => 1.03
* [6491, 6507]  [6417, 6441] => 1.11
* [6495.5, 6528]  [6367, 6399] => 1.05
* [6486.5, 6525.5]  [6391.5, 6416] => 1.06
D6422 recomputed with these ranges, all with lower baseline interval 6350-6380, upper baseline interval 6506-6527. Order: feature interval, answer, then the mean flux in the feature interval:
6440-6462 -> 0.085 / 2.3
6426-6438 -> 0.094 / 2.26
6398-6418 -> 0.050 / 2.32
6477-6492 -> 0.067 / 2.39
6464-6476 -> 0.036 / 2.44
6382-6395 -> -0.038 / 2.49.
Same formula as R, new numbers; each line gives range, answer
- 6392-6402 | 2.38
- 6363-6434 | 2.35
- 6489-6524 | 2.51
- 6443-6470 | 2.34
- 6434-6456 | 2.31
